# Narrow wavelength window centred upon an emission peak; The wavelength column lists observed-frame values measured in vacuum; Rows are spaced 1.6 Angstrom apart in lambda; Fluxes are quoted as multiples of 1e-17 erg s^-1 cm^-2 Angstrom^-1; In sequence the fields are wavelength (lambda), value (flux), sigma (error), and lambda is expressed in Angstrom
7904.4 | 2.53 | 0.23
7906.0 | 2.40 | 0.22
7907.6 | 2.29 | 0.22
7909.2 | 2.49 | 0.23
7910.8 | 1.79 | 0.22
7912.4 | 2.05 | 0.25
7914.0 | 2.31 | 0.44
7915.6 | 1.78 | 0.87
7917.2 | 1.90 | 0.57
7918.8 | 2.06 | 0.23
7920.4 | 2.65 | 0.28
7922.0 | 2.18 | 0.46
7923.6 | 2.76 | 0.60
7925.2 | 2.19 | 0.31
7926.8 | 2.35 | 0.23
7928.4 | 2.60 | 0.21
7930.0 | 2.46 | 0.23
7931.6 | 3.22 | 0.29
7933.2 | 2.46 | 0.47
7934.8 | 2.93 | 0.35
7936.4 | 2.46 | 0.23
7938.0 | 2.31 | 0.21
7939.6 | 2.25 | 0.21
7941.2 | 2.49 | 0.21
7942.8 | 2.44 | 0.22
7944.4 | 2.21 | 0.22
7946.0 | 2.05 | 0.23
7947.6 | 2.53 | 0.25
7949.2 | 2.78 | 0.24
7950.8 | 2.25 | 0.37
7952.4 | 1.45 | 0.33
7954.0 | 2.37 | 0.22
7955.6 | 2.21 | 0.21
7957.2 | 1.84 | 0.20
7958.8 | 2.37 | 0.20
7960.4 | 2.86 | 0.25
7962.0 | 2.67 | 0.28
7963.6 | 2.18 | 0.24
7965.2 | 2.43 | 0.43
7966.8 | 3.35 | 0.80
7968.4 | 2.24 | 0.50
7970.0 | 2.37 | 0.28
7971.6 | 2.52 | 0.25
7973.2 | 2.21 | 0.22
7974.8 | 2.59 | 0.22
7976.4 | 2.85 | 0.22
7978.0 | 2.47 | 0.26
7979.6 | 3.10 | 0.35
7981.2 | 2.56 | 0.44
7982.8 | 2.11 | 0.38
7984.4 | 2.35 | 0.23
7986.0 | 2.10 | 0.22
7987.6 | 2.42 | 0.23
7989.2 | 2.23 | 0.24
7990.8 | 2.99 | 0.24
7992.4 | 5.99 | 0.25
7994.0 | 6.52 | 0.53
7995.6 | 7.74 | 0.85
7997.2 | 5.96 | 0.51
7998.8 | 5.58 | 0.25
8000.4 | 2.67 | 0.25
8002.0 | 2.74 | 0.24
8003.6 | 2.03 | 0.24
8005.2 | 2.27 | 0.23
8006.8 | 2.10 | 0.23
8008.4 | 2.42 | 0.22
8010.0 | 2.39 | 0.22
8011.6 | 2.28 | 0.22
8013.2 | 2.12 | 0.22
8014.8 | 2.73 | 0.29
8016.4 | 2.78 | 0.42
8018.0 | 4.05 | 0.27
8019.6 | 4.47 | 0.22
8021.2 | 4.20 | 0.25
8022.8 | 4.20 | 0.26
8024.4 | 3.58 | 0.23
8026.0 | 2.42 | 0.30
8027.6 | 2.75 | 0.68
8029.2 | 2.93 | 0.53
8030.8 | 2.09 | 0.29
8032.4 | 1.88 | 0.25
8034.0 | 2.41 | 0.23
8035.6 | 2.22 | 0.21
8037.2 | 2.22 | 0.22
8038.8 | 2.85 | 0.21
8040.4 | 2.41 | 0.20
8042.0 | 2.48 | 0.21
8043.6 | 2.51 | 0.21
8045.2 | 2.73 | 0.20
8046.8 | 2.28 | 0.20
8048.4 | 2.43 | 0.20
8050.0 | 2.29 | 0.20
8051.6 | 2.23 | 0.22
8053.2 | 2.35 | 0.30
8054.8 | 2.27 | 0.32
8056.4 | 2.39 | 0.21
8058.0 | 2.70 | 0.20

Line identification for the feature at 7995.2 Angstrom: H-alpha 6563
